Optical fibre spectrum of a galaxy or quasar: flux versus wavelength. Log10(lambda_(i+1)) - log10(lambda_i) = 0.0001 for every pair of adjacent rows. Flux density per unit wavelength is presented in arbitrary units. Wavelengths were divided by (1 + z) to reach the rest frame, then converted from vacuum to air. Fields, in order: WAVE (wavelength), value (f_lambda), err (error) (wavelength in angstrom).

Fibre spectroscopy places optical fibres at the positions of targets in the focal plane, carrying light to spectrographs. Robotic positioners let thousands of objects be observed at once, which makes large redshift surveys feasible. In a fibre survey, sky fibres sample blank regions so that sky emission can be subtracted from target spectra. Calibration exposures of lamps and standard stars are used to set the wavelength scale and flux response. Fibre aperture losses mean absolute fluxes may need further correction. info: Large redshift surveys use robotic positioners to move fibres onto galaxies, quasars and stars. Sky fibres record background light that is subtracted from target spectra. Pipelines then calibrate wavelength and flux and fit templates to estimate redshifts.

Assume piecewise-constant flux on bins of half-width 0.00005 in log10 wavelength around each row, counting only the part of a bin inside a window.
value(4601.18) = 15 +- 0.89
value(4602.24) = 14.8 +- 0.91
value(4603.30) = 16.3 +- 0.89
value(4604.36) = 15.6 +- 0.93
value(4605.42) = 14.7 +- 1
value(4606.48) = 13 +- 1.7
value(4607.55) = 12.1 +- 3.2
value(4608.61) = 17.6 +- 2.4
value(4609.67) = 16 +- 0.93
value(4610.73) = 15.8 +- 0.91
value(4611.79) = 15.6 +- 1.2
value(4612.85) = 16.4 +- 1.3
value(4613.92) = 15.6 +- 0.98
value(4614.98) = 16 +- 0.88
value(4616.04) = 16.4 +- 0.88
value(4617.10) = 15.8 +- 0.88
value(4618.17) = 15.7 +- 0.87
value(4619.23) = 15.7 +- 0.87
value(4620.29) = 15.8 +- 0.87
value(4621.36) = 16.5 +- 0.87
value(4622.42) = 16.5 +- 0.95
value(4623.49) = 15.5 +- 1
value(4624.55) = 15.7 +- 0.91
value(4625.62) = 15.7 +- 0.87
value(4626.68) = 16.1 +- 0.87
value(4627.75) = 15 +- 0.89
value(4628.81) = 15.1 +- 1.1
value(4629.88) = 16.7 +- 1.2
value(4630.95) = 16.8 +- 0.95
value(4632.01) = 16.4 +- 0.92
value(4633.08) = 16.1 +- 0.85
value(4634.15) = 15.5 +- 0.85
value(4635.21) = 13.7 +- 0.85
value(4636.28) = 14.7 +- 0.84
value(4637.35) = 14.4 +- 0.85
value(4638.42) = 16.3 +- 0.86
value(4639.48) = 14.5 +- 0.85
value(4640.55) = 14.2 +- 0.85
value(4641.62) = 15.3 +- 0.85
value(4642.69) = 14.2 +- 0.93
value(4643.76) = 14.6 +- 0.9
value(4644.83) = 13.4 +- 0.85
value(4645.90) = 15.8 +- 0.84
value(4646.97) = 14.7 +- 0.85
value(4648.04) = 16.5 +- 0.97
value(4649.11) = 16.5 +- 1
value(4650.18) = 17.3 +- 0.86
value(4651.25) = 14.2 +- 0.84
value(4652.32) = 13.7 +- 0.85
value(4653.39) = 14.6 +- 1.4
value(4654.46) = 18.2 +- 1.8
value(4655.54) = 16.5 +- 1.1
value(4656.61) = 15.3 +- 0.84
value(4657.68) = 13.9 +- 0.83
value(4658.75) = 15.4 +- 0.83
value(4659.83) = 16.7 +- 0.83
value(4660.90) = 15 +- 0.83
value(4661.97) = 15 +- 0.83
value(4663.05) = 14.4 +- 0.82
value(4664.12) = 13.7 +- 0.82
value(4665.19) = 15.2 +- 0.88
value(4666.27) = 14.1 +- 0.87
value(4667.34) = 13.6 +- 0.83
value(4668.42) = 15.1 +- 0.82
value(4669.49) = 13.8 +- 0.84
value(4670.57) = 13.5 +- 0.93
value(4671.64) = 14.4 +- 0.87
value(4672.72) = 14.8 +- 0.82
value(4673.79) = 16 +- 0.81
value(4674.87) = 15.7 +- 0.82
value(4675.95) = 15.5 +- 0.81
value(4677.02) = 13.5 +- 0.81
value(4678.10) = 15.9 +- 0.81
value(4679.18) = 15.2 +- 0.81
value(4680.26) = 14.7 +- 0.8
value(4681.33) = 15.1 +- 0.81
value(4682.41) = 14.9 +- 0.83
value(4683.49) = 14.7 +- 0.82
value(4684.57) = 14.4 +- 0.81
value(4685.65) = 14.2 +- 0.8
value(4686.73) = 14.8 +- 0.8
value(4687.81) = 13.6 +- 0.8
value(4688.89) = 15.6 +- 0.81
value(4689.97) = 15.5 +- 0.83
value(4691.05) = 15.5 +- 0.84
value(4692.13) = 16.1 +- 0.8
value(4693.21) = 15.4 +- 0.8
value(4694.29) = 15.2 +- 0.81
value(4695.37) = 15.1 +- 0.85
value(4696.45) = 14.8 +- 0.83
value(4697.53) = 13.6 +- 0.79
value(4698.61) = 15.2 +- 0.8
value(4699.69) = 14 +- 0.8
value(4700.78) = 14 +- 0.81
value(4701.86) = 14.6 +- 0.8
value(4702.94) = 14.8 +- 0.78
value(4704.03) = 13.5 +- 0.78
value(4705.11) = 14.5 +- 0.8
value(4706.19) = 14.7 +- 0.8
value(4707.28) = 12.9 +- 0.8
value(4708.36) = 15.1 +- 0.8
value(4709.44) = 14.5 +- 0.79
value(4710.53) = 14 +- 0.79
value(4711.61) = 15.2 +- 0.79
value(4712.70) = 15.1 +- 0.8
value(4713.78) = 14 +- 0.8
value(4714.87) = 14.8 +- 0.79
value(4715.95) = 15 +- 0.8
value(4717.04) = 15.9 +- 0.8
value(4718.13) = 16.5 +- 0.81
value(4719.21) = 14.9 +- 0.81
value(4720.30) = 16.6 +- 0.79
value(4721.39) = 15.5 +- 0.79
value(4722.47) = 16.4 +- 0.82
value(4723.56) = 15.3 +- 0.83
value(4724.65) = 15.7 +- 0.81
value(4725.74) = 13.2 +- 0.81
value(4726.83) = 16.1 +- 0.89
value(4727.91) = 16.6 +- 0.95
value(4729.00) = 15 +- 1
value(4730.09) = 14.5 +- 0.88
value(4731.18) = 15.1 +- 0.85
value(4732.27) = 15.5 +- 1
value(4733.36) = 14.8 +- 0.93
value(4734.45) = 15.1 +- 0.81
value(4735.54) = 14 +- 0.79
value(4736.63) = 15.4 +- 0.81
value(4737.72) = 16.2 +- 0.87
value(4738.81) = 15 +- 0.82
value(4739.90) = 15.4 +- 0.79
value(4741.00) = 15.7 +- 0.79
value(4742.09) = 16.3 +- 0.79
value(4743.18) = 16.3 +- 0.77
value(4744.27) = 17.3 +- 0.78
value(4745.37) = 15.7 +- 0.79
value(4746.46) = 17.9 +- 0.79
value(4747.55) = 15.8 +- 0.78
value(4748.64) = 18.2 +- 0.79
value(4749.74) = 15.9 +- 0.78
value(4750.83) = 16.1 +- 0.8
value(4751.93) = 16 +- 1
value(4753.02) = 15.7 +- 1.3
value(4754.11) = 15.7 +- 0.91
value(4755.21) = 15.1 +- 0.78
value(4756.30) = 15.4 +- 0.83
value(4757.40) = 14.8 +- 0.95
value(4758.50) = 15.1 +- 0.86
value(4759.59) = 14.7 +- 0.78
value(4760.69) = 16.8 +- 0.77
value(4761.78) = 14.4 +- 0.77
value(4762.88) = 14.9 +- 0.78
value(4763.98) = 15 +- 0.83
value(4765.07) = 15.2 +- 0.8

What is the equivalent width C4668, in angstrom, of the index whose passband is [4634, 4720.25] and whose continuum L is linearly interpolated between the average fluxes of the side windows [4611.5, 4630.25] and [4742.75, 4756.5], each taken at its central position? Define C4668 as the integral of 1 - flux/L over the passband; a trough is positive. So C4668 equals 6.2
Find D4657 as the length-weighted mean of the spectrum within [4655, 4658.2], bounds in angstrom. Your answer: 15.2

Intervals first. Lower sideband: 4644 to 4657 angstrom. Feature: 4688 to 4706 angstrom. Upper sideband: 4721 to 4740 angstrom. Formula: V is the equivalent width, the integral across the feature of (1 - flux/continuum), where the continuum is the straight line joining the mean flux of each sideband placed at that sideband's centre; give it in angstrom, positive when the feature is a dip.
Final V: 0.7 angstrom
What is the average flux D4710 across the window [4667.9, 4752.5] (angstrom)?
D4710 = 15.2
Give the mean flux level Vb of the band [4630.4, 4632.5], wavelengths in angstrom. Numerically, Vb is 16.6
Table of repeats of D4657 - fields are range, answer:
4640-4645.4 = 14.3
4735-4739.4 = 15.2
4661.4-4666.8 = 14.5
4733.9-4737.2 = 14.9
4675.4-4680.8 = 15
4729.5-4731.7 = 14.8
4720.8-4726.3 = 15.2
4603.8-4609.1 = 14.6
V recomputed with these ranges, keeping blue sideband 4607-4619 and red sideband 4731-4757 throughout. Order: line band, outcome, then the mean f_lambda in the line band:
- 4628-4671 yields 1.7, 15.1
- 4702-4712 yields 0.9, 14.4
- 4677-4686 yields 0.5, 14.8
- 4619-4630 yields -0.1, 15.8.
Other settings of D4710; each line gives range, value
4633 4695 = 15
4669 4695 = 14.9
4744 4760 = 15.9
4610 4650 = 15.6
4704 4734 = 15.1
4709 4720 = 15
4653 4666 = 15.3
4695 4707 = 14.4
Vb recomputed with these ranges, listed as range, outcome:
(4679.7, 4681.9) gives 14.9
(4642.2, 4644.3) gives 14.4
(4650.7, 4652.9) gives 14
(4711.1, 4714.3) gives 14.8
